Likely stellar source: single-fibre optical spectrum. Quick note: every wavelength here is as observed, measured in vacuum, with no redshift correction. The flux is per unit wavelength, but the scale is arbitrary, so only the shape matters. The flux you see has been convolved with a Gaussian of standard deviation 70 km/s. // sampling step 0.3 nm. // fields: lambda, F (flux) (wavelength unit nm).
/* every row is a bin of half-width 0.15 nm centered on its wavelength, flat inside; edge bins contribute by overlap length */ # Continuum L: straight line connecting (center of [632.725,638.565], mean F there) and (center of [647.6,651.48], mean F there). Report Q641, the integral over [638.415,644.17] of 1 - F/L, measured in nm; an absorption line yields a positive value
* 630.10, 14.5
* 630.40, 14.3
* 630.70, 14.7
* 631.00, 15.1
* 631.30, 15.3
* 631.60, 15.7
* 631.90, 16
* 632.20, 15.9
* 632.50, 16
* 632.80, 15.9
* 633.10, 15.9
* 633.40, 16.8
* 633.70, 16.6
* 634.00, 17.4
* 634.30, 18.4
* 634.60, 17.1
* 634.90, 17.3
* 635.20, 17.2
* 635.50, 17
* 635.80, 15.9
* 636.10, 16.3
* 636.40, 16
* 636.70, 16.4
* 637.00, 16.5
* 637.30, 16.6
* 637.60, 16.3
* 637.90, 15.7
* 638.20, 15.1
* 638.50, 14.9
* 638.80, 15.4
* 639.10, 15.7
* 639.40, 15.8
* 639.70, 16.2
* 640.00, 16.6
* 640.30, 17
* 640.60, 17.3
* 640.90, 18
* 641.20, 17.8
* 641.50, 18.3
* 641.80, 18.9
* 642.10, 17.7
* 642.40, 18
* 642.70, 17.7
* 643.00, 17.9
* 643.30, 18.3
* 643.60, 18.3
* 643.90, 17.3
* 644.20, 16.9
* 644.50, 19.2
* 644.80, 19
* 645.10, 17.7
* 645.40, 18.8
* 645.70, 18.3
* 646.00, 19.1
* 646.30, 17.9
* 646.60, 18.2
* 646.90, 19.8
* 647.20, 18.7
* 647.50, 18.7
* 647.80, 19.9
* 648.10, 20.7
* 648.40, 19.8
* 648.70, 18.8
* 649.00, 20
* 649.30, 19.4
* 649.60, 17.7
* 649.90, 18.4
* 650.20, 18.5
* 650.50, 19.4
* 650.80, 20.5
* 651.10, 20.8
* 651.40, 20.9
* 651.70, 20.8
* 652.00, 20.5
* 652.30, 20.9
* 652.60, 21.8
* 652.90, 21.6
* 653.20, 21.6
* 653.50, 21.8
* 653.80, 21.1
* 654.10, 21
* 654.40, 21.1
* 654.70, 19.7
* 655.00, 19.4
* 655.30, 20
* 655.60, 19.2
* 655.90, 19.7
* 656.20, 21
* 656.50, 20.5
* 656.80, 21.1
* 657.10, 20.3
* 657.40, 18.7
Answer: 0.17 nm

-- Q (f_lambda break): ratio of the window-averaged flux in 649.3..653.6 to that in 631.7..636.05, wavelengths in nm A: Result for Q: 1.22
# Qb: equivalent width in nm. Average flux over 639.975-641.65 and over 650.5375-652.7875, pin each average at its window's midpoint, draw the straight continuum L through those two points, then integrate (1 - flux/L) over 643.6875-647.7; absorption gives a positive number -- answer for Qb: 0.12 nm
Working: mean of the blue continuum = 17.6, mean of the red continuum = 20.8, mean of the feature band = 18.4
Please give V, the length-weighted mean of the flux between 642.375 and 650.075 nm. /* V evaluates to 18.6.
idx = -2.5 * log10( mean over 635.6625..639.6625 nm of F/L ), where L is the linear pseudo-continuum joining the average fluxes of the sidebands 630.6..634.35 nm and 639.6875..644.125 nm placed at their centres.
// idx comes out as 0.07 mag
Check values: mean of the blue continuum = 16.1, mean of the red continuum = 17.7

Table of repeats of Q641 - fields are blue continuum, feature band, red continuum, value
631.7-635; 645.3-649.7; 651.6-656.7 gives 0.07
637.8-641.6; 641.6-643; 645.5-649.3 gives -0.06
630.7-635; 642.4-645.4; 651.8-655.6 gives 0.10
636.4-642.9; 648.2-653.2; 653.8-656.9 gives -0.20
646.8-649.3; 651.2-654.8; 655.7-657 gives -0.17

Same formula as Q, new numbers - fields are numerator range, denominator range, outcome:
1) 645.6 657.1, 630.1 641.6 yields 1.23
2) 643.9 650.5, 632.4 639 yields 1.15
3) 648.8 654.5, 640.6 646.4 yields 1.12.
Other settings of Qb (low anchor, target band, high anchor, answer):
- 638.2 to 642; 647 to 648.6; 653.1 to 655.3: -0.05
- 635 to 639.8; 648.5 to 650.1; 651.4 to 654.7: 0.08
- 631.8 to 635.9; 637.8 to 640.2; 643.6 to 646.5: 0.24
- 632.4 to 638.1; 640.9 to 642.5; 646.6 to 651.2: -0.02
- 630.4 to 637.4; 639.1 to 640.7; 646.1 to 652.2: 0.10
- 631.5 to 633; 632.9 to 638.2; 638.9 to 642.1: -0.07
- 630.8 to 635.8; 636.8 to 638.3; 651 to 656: 0.11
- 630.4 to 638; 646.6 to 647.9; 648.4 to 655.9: 0.00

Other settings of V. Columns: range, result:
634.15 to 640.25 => 16.3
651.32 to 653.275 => 21.1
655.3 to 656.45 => 20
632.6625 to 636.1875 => 16.8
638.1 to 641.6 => 16.5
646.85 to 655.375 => 20.1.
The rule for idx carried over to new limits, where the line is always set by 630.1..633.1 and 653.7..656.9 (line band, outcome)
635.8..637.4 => 0.009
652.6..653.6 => -0.095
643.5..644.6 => 0.009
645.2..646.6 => -0.005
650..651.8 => -0.037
